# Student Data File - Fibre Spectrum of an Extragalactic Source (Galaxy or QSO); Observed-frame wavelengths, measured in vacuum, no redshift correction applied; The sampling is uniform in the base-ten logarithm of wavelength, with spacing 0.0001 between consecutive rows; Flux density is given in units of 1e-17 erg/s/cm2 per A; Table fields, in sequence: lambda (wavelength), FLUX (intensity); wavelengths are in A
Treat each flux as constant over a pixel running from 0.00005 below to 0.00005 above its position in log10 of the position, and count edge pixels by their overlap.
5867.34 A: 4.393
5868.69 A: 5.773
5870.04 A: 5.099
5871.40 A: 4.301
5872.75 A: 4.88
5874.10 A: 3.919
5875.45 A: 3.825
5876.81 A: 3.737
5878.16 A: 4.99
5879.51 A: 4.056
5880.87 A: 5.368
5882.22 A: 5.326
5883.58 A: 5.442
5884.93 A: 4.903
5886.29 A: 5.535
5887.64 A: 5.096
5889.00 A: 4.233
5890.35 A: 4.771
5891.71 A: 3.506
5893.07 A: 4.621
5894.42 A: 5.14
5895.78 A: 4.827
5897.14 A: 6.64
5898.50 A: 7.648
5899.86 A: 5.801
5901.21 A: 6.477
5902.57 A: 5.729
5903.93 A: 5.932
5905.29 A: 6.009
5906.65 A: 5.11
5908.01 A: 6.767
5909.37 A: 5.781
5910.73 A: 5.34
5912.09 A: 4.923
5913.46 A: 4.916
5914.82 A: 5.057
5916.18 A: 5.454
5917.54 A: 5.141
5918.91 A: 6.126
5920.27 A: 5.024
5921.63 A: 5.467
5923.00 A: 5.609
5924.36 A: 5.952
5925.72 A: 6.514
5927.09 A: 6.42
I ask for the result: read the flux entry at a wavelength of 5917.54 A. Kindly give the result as 5.141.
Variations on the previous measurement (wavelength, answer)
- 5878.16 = 4.99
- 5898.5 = 7.648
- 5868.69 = 5.773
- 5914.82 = 5.057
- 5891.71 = 3.506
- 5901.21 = 6.477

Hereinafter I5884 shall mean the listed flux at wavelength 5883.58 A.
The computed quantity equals 5.442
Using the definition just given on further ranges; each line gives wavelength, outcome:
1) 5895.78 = 4.827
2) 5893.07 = 4.621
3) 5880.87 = 5.368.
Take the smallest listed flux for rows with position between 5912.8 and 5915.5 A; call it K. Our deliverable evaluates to 4.916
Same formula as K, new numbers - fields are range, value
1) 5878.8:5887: 4.056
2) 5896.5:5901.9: 5.801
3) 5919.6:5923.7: 5.024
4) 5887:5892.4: 3.506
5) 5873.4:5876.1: 3.825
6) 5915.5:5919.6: 5.141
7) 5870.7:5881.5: 3.737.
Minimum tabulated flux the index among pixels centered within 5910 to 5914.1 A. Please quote 4.916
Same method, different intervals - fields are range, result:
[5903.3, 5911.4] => 5.11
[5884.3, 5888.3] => 4.903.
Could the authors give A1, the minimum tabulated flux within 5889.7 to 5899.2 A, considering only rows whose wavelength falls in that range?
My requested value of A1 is 3.506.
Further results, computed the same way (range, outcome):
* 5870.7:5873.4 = 4.301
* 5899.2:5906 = 5.729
